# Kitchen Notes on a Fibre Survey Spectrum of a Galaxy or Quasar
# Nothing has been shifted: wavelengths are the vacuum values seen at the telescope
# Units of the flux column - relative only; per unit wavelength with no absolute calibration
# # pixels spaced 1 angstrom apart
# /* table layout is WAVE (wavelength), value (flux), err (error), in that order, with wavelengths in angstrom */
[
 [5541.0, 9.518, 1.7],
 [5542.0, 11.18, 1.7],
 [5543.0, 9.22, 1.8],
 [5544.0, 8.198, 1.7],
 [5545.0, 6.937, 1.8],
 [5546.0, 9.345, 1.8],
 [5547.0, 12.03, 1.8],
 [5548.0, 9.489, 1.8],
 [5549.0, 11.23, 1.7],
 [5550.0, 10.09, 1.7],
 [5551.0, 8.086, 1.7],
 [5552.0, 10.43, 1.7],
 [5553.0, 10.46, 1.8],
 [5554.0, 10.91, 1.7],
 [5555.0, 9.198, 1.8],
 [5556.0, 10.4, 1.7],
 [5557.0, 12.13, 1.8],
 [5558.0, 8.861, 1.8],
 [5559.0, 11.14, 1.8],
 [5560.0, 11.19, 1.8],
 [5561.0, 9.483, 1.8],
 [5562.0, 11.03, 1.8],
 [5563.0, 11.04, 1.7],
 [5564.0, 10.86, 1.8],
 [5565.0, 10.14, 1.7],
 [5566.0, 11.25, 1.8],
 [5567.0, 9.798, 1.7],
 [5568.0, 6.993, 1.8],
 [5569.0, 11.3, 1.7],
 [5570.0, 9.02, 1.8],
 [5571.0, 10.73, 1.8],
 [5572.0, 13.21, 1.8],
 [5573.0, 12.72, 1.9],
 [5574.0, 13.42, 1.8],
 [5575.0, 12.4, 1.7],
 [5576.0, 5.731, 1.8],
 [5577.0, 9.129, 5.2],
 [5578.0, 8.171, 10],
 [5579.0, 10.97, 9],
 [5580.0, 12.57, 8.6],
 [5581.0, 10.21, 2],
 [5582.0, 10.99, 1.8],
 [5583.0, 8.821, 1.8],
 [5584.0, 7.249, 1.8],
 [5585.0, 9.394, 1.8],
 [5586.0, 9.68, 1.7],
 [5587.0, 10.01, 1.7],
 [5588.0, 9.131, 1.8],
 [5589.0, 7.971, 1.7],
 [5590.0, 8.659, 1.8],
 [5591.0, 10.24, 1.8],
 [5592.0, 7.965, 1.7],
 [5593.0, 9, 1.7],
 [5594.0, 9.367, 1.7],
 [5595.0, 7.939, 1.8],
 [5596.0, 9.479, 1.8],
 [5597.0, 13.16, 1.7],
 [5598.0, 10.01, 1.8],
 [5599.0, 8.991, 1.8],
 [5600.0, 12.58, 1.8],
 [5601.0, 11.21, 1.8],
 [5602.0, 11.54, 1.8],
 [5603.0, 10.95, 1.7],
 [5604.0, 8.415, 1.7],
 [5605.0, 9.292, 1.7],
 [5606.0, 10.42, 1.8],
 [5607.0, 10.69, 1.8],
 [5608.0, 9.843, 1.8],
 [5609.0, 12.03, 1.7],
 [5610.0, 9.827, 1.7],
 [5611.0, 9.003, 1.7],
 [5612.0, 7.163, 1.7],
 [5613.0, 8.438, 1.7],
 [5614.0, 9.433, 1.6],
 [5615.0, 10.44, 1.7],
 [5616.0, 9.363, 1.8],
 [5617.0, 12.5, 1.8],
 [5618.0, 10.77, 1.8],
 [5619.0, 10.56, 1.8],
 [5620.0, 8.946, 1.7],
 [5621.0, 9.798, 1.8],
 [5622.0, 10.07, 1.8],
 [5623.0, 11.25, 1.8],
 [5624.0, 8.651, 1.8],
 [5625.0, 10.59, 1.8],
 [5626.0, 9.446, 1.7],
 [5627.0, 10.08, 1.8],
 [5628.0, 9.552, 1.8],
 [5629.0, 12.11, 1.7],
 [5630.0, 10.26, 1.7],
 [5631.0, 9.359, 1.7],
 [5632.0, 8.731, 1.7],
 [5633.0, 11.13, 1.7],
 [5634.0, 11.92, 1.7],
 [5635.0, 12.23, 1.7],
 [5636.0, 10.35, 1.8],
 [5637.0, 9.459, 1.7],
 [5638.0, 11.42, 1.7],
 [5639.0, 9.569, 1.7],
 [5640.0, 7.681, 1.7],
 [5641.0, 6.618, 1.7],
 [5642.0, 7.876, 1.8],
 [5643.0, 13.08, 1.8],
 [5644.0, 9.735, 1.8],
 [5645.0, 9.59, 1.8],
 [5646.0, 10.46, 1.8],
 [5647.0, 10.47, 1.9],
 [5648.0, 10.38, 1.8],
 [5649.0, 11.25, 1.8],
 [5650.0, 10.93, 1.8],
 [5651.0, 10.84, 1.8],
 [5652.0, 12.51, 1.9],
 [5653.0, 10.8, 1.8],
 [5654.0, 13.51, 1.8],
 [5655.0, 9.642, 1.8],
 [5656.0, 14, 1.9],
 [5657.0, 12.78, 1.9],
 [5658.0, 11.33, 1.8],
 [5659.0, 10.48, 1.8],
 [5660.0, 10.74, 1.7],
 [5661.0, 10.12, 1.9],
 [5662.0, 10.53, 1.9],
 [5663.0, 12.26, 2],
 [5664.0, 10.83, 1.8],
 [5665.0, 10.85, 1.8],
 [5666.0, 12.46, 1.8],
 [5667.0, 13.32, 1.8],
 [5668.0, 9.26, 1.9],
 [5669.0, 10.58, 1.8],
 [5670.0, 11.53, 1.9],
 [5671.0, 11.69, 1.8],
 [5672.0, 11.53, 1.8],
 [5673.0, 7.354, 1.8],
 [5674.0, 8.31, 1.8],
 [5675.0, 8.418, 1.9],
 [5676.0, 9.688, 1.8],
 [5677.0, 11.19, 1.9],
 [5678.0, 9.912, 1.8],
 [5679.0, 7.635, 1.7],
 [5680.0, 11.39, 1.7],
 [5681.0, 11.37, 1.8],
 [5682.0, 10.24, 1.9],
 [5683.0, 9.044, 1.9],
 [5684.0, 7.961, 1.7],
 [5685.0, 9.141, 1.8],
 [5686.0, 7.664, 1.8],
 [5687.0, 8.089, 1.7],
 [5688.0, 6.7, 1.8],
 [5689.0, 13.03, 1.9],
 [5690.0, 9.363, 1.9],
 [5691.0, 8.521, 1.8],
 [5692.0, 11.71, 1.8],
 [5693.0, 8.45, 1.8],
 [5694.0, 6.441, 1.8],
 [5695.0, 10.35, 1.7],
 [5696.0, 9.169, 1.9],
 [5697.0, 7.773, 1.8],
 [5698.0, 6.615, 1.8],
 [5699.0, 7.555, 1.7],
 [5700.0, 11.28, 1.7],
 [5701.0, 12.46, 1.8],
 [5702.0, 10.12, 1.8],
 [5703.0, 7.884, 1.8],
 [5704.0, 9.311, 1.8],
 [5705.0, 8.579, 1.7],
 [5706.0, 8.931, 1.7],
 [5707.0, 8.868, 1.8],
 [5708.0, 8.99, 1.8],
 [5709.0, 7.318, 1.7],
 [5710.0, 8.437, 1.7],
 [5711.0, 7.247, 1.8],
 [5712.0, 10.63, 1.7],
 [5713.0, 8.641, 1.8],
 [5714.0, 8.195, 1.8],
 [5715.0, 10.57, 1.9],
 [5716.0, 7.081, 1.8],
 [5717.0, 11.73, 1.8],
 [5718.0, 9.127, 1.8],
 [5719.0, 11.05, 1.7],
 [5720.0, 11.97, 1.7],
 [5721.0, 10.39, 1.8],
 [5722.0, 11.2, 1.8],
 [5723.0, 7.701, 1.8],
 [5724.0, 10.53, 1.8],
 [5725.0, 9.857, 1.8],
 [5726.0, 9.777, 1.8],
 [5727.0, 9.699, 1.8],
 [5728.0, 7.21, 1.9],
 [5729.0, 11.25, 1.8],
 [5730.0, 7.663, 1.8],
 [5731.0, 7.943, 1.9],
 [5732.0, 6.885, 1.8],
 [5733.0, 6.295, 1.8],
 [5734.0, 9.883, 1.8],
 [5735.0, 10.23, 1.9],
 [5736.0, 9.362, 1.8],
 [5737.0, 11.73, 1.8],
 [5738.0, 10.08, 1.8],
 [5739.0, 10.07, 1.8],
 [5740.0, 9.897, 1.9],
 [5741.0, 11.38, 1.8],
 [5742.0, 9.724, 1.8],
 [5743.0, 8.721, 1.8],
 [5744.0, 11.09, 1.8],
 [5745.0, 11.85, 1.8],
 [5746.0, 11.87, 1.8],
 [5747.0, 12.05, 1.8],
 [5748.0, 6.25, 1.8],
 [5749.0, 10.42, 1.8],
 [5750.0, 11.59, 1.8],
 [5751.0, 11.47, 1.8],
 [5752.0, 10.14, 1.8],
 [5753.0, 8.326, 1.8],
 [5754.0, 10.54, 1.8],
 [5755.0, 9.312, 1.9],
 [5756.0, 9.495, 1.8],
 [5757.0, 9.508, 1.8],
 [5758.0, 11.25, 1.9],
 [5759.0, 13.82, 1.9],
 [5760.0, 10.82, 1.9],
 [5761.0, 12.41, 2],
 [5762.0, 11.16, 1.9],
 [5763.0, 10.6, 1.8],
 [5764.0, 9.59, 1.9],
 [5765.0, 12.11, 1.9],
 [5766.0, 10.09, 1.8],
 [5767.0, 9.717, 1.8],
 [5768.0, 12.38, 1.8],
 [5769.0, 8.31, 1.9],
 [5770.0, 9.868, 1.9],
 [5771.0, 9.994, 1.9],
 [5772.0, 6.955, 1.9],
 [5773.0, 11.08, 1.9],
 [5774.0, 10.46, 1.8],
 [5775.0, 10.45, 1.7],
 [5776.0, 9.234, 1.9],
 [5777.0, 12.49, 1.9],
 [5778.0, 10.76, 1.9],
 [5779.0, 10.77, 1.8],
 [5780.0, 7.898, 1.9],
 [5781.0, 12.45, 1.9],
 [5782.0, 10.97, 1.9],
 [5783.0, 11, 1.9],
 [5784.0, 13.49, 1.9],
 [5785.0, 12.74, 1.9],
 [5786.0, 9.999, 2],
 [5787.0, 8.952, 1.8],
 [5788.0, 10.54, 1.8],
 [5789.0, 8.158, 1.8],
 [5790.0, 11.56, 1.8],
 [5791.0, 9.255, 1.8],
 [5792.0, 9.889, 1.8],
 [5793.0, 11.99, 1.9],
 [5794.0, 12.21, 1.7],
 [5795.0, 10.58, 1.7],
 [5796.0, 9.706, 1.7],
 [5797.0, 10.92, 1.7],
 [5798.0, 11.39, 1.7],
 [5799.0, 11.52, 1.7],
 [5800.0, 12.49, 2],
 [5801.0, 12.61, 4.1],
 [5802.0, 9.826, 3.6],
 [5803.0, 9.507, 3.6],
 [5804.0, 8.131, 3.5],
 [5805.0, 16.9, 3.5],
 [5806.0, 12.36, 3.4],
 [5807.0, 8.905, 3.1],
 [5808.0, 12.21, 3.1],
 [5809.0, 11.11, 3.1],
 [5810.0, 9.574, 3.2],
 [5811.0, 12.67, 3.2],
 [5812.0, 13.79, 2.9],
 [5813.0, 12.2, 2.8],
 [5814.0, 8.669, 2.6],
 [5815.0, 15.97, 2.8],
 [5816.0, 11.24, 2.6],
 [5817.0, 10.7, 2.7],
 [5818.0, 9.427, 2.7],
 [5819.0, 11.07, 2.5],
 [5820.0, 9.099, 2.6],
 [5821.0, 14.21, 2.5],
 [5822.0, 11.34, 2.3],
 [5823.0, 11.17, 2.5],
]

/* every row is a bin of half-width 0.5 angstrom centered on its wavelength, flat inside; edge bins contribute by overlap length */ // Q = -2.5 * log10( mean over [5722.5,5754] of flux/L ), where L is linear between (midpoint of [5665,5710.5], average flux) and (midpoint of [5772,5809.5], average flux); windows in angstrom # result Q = 0.05 mag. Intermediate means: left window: 9.47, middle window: 9.72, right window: 10.9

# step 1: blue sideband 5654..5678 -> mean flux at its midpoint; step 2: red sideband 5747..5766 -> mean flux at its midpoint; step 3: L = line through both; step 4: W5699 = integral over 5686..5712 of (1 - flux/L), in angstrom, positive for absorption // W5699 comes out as 4.4 angstrom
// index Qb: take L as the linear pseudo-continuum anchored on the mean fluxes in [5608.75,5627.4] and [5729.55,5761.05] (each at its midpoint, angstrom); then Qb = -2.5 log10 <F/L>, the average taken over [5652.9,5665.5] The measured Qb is -0.15 mag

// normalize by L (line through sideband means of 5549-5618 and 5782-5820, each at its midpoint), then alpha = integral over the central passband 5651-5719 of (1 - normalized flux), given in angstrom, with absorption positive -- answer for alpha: 4.55 angstrom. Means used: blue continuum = 10.1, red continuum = 11.1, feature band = 9.86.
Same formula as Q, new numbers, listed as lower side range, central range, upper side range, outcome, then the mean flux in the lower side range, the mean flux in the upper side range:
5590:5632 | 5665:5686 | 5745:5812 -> 0.02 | 9.99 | 10.7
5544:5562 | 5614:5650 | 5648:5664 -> 0.09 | 10.1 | 11.4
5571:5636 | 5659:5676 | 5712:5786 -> -0.05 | 10.1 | 10.2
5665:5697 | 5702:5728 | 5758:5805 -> 0.08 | 9.71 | 10.7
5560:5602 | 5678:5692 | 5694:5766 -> 0.06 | 10.1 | 9.74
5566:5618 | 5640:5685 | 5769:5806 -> -0.03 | 9.97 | 10.7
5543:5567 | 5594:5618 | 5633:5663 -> 0.04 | 10.1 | 10.7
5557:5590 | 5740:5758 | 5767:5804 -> 0.03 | 10.2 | 10.6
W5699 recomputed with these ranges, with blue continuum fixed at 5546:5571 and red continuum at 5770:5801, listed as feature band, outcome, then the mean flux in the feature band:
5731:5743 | 1.25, 9.49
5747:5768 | 0.23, 10.5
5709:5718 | 1.35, 8.97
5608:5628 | 0.91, 9.9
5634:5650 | 0.49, 10.1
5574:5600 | 1.74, 9.62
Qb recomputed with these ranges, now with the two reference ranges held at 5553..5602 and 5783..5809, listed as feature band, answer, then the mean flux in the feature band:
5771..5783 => 0.06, 10.3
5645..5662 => -0.07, 11.2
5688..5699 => 0.18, 8.96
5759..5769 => -0.01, 11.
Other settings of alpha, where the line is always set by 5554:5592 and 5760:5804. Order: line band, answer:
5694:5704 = 1.3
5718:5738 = 1.9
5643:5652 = -0.4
